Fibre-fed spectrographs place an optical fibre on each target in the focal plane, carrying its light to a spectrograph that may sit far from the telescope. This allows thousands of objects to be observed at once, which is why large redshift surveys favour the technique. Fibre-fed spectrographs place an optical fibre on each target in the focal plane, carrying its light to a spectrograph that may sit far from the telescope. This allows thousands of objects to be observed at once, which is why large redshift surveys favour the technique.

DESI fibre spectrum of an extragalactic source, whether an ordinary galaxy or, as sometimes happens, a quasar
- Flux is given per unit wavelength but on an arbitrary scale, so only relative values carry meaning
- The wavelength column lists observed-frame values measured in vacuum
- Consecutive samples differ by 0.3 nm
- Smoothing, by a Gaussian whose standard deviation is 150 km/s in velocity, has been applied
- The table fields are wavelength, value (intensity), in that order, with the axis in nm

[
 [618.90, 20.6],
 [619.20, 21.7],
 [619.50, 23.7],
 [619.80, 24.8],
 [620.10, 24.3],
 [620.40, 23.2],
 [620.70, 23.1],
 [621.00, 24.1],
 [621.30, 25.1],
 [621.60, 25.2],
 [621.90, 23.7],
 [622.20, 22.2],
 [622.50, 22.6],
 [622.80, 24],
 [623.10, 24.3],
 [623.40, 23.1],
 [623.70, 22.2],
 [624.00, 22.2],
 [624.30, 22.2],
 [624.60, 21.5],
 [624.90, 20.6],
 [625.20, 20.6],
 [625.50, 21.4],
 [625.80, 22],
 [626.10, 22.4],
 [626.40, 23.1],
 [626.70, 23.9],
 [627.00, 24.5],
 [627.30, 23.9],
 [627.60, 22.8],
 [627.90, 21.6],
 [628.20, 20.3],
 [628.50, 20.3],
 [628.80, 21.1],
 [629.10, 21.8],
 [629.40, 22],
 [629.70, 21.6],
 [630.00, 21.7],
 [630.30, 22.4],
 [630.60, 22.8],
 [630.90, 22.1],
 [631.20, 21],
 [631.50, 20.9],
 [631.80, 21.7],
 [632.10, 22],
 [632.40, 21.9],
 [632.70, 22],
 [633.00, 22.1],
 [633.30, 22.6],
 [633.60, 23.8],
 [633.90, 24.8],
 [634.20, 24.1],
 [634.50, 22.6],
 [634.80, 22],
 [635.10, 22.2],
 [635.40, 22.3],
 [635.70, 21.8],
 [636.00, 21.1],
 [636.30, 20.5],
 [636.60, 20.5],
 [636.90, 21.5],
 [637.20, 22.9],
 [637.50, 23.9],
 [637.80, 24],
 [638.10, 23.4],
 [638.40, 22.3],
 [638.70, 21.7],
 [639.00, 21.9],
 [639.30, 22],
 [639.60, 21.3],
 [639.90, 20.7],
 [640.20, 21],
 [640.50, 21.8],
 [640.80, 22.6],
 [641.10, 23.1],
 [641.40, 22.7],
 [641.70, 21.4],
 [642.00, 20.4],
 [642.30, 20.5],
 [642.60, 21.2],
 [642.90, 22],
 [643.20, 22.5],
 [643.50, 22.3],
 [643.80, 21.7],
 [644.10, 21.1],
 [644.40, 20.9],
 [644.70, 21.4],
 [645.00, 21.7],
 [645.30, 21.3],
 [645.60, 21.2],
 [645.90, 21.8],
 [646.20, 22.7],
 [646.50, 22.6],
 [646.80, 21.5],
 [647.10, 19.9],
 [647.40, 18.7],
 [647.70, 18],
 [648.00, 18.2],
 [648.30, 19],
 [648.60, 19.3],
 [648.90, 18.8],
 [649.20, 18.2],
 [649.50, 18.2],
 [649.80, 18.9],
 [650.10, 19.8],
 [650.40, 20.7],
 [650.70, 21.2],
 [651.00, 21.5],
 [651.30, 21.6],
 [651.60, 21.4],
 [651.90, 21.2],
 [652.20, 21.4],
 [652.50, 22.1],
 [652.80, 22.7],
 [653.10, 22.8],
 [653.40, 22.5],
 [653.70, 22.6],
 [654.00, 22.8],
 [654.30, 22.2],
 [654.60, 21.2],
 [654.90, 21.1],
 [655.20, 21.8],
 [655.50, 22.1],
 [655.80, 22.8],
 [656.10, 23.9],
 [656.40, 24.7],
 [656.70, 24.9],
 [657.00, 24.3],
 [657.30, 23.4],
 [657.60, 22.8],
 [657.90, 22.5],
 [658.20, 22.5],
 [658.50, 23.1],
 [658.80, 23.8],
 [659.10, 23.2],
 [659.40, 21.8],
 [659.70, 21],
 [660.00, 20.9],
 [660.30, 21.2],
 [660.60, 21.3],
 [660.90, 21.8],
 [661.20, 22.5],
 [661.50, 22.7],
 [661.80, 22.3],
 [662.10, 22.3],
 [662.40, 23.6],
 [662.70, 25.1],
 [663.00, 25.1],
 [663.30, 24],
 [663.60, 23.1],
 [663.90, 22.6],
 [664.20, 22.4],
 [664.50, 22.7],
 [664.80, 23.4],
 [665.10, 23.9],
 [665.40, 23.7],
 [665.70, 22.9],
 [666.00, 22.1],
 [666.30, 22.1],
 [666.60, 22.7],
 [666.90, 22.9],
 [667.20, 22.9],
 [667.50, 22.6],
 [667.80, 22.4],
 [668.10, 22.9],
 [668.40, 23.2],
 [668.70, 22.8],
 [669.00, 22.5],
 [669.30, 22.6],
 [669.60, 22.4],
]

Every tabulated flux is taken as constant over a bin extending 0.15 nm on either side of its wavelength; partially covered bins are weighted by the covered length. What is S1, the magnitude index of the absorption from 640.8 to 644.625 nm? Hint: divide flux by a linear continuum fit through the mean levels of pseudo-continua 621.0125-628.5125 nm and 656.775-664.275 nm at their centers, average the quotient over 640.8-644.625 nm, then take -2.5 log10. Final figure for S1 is 0.05 mag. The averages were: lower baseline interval 22.7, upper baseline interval 22.8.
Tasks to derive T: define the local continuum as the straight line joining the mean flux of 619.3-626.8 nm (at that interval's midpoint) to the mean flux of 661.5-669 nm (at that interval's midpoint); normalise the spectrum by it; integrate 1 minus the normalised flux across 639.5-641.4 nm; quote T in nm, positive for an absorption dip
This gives 0.098 nm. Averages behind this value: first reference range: 23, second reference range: 23.1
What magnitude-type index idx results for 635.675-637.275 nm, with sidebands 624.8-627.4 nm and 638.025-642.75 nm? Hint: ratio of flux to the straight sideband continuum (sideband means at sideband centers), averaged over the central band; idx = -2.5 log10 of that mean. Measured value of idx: 0.03 mag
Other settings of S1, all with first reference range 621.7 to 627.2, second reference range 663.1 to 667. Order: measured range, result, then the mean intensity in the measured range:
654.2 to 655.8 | 0.05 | 21.8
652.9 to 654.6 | 0.02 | 22.5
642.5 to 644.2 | 0.05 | 21.8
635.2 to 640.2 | 0.04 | 22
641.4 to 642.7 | 0.08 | 21.1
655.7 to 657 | -0.06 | 24.1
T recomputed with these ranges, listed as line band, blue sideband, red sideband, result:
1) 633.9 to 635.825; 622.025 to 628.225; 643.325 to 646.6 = -0.05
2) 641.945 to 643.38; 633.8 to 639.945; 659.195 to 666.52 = 0.06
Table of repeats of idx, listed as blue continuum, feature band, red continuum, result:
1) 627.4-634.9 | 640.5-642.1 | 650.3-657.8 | 0.01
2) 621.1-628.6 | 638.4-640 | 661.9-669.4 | 0.06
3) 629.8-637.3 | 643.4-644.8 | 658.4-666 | 0.05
